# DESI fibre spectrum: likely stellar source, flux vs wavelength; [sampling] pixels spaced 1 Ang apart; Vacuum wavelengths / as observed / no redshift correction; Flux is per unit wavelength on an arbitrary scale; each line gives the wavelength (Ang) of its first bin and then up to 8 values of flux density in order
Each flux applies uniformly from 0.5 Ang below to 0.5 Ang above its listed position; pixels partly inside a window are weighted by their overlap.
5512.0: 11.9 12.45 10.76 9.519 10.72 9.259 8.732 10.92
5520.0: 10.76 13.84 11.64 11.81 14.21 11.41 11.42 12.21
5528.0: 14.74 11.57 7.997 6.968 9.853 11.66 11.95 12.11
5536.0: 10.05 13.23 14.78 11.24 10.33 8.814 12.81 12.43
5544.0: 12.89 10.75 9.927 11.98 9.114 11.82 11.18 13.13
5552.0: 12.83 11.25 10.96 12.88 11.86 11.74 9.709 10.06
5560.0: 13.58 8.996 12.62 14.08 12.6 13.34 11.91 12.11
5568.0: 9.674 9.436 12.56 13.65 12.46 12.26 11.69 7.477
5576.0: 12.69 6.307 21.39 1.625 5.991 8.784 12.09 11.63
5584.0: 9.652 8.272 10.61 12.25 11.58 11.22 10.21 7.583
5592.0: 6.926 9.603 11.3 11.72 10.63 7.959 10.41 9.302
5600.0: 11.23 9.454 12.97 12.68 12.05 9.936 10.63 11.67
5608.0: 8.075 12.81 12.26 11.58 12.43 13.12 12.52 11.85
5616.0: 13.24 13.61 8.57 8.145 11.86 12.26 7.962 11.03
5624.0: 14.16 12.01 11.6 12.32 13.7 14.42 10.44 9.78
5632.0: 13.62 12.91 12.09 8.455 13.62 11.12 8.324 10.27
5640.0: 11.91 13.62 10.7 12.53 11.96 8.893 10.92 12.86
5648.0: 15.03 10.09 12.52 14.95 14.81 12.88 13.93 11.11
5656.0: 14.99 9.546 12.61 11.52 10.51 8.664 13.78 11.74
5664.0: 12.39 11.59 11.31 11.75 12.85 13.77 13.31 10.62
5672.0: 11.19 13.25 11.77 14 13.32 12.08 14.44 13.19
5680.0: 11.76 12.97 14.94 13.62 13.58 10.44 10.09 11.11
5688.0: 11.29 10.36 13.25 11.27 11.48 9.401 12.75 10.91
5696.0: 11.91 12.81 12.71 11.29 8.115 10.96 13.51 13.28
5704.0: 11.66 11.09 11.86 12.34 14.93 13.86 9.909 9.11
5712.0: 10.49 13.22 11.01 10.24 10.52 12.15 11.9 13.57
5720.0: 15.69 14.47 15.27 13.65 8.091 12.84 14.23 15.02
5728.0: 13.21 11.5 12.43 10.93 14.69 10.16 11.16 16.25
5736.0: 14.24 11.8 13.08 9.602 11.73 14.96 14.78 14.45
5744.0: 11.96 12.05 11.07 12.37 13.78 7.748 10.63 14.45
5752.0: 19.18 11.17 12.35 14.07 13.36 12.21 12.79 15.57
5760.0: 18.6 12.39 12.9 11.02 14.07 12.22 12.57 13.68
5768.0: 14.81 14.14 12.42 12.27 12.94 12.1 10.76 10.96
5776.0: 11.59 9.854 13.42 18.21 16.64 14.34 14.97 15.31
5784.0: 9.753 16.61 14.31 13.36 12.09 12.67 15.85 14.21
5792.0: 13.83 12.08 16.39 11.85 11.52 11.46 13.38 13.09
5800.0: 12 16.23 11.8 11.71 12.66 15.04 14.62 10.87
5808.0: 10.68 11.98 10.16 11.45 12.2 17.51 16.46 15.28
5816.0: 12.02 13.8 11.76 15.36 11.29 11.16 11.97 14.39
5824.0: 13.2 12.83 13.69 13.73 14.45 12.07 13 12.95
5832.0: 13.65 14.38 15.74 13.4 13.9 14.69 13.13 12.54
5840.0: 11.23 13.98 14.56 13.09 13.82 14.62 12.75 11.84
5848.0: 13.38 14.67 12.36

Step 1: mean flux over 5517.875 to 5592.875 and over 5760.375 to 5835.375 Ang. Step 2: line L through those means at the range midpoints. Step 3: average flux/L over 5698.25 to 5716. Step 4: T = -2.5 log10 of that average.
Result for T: 0.080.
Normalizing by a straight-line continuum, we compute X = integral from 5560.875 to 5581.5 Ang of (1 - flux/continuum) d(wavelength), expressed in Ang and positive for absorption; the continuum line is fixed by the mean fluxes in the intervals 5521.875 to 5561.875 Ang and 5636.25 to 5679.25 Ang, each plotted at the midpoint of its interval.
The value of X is 1.0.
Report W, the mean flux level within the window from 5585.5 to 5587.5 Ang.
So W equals 11.4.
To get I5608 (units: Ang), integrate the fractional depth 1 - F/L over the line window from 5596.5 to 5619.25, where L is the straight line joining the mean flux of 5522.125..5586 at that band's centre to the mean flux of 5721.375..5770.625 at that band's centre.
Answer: 1.1 Ang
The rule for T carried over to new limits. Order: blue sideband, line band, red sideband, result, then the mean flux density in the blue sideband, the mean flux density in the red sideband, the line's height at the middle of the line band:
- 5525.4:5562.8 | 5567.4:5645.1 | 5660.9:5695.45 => 0.070 mag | 11.4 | 12.2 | 11.8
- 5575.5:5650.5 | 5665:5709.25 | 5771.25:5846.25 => -0.023 mag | 11.1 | 13.3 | 11.9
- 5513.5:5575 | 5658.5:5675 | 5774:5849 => 0.034 mag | 11.5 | 13.3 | 12.3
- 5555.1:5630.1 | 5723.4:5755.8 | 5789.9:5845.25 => -0.015 mag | 11.1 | 13.3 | 12.5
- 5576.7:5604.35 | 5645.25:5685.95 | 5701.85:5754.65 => -0.089 mag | 10.2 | 12.6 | 11.5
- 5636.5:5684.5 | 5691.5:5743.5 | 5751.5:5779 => 0.039 mag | 12.3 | 13.2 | 12.8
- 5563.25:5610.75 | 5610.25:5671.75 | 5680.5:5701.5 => -0.065 mag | 10.7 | 11.7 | 11.2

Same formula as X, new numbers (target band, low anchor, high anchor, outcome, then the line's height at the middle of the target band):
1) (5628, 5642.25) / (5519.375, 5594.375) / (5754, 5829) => 0.31 Ang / 11.9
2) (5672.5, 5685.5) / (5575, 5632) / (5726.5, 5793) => -1.13 Ang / 12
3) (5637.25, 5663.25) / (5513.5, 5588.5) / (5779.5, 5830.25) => 0.21 Ang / 12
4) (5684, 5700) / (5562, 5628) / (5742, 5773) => 1.18 Ang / 12.3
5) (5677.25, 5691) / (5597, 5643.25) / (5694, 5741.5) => -0.37 Ang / 12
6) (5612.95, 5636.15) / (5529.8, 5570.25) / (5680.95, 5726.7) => -0.06 Ang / 11.7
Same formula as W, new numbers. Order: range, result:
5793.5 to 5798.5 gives 12.9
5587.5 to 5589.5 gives 11.4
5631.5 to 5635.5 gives 11.8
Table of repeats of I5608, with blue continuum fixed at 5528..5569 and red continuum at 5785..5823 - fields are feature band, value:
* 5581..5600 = 2.5 Ang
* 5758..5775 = -0.4 Ang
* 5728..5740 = 0.3 Ang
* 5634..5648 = 0.8 Ang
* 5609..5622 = 0.2 Ang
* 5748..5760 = -0.5 Ang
